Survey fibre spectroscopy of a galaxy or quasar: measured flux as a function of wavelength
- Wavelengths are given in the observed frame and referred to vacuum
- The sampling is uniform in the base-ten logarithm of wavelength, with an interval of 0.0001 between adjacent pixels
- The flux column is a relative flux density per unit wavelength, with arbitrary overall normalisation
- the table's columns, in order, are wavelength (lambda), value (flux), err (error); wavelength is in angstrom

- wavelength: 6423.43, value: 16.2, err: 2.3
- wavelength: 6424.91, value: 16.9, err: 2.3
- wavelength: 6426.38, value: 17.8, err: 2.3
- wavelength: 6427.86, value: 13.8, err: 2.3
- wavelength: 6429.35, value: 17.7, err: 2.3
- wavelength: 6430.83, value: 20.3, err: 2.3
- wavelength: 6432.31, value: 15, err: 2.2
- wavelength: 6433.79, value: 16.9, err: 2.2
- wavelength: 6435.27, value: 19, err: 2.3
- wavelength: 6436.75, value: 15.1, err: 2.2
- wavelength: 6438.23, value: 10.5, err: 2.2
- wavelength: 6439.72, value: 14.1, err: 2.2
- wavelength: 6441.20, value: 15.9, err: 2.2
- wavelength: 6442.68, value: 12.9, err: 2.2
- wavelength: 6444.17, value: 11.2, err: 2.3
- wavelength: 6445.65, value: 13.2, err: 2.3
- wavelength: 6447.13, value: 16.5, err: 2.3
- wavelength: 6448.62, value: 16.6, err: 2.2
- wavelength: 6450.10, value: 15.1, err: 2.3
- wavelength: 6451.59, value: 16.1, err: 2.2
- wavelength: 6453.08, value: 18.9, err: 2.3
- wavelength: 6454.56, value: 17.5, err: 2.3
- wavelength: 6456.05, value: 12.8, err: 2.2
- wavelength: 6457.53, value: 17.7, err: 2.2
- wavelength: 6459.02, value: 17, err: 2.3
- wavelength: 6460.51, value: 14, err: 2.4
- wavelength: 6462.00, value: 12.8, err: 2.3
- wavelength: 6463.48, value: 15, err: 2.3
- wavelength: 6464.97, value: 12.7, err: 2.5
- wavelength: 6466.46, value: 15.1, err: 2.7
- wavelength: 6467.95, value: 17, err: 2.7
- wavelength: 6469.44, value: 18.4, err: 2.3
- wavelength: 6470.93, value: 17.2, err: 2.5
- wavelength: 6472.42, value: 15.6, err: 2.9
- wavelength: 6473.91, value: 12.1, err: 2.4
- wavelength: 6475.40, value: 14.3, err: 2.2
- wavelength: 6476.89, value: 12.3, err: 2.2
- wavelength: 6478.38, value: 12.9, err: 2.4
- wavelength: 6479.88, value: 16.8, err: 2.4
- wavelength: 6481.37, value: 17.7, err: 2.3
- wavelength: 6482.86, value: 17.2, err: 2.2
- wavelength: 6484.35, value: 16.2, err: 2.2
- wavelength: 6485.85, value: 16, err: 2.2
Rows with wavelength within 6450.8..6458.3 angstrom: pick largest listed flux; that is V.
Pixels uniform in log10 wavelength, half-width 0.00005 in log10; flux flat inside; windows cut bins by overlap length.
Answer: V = 18.9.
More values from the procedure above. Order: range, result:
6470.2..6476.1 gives 17.2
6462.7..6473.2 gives 18.4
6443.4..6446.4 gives 13.2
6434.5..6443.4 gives 19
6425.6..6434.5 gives 20.3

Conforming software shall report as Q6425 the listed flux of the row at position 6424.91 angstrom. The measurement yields 16.9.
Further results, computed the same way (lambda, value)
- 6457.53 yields 17.7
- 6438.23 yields 10.5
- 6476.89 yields 12.3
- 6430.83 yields 20.3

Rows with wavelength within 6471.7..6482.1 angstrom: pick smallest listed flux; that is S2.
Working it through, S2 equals 12.1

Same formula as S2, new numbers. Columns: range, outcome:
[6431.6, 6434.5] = 15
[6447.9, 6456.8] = 12.8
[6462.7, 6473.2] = 12.7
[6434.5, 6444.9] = 10.5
